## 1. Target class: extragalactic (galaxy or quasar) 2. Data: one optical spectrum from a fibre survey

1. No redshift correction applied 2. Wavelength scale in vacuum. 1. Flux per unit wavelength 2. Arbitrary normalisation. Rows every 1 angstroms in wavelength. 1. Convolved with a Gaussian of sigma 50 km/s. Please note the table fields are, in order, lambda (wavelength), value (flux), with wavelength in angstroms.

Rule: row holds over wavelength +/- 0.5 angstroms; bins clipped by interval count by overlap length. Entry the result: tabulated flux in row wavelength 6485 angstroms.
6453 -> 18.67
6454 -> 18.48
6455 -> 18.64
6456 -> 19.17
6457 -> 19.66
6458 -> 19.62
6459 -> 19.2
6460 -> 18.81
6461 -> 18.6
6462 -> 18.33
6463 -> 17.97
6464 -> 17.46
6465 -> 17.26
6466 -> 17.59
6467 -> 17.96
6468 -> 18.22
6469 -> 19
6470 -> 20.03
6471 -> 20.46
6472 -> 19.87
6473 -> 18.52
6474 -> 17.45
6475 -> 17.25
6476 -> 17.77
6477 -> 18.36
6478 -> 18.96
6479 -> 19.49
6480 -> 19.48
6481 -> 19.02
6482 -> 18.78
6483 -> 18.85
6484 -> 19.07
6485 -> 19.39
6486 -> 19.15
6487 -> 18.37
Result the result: 19.39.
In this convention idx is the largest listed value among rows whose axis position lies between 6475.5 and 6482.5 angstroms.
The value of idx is 19.49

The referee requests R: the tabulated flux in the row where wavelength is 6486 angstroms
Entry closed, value 19.15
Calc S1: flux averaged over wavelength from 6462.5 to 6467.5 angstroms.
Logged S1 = 17.6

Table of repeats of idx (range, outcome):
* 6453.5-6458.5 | 19.66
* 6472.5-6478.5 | 18.96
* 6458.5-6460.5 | 19.2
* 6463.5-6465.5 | 17.46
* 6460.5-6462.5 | 18.6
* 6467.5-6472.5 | 20.46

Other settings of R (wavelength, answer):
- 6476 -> 17.77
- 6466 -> 17.59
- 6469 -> 19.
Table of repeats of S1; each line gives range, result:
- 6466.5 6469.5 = 18.4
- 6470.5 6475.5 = 18.7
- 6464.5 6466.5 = 17.4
